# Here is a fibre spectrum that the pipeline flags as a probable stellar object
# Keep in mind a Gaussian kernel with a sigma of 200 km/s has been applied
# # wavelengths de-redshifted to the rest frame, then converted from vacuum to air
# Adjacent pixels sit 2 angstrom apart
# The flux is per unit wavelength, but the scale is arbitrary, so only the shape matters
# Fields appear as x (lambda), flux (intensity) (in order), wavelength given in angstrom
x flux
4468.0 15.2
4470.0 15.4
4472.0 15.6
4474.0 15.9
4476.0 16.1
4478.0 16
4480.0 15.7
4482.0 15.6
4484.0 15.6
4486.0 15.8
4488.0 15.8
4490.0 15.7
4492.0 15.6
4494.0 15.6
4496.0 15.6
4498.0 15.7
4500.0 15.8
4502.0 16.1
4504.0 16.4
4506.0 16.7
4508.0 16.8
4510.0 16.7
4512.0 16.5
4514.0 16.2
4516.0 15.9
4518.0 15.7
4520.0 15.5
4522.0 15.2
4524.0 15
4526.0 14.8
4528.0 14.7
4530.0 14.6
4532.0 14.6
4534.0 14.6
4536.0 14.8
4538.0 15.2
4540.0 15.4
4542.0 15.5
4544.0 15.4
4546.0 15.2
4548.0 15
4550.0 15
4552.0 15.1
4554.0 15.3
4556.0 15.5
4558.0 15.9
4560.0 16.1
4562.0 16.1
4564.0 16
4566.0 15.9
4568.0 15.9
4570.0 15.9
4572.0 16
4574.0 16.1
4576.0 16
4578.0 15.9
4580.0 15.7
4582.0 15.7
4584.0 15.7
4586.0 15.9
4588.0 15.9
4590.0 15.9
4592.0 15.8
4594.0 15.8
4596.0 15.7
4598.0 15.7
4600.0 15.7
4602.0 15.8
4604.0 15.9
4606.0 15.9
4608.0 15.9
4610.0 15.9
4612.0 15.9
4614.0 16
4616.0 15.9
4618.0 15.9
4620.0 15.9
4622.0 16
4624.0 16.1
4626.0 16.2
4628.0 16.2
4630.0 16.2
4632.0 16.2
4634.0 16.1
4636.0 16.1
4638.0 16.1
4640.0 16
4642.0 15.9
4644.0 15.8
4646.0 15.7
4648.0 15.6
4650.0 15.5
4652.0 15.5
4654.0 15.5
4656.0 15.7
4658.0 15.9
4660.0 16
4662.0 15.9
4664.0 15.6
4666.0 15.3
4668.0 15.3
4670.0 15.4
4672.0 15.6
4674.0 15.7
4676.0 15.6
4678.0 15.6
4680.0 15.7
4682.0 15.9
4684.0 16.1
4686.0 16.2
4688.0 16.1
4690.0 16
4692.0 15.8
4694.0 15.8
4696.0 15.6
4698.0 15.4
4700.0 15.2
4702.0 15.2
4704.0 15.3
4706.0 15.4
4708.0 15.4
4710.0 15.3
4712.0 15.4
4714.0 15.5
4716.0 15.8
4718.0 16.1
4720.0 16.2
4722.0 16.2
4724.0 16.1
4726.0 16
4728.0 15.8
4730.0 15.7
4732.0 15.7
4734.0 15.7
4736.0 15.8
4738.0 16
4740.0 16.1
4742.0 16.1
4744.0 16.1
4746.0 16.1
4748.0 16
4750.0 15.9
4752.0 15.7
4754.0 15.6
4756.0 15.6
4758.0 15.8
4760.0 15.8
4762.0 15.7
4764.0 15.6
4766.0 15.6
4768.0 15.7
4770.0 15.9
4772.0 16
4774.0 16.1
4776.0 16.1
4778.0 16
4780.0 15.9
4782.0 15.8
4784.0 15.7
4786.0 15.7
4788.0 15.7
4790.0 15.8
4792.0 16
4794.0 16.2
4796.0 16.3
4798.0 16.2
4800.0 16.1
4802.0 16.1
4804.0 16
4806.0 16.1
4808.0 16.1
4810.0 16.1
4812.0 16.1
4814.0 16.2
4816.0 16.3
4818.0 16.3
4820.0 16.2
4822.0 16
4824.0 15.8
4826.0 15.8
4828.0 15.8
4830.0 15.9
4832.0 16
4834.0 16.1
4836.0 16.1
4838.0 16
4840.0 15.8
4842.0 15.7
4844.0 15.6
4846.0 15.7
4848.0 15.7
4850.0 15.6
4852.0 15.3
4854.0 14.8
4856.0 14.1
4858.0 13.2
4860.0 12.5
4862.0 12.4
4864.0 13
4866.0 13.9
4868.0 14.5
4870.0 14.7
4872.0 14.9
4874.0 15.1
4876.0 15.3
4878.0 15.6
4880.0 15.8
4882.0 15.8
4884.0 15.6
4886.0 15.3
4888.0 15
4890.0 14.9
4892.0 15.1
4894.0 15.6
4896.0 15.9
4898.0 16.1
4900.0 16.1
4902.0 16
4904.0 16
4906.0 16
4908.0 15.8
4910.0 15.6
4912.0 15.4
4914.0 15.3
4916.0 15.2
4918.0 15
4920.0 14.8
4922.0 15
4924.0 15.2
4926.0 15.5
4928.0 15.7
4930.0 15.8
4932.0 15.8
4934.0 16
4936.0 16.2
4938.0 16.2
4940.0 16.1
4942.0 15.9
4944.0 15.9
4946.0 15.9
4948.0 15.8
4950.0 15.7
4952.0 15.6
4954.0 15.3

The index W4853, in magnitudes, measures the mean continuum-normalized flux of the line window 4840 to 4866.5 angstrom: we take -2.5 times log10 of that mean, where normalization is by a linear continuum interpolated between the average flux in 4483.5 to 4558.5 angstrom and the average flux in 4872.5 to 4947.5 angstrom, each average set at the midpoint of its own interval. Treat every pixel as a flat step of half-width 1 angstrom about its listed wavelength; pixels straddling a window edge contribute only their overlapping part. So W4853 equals 0.08 mag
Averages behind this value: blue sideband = 15.5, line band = 14.5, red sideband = 15.6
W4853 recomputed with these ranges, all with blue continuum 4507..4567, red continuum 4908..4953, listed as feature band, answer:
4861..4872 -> 0.13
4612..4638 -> -0.04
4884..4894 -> 0.03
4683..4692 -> -0.04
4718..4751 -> -0.03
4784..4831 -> -0.03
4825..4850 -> -0.02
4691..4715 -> 0.01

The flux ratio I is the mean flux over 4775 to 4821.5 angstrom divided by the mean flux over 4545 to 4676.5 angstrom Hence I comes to 1.02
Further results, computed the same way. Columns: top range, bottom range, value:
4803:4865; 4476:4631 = 0.98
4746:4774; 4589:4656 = 0.99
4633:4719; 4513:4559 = 1.03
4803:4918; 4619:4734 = 0.98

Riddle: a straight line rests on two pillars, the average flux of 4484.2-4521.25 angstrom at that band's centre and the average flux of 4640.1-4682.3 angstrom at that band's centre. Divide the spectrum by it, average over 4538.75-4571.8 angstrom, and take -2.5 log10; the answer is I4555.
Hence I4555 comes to 0.021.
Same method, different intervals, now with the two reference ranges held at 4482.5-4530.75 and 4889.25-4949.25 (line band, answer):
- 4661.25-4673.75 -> 0.01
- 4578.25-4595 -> 0.00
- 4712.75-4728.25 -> -0.02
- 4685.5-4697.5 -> -0.01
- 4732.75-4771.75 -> -0.01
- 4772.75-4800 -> -0.02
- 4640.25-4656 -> 0.00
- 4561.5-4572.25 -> -0.01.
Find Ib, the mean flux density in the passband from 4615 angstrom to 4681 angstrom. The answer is 15.8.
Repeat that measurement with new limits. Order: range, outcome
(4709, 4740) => 15.8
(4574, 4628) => 15.9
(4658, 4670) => 15.6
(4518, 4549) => 15.1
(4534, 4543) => 15.2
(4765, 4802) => 15.9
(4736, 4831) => 15.9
